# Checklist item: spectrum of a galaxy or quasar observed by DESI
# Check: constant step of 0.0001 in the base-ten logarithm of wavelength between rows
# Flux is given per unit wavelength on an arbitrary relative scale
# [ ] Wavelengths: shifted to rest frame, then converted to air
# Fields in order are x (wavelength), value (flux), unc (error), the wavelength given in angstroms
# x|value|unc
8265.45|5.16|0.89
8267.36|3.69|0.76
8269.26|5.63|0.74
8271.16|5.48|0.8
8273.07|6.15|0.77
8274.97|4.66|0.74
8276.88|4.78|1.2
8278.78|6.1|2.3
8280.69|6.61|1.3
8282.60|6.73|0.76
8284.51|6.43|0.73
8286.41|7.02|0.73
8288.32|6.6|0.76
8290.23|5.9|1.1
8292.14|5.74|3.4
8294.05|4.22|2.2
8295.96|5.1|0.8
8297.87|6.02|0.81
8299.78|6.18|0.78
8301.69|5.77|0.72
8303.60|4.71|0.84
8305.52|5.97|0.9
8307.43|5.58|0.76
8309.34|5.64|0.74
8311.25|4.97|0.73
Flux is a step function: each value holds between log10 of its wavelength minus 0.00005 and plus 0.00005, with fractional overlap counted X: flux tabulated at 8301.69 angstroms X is 5.77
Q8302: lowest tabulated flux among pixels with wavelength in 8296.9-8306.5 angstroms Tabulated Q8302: 4.71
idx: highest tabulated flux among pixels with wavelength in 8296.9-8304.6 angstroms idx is 6.18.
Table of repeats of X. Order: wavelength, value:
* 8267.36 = 3.69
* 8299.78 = 6.18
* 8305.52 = 5.97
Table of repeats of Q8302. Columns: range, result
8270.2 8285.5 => 4.66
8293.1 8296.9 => 4.22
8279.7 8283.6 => 6.61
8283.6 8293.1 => 5.74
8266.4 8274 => 3.69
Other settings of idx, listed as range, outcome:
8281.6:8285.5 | 6.73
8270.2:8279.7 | 6.15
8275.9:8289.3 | 7.02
